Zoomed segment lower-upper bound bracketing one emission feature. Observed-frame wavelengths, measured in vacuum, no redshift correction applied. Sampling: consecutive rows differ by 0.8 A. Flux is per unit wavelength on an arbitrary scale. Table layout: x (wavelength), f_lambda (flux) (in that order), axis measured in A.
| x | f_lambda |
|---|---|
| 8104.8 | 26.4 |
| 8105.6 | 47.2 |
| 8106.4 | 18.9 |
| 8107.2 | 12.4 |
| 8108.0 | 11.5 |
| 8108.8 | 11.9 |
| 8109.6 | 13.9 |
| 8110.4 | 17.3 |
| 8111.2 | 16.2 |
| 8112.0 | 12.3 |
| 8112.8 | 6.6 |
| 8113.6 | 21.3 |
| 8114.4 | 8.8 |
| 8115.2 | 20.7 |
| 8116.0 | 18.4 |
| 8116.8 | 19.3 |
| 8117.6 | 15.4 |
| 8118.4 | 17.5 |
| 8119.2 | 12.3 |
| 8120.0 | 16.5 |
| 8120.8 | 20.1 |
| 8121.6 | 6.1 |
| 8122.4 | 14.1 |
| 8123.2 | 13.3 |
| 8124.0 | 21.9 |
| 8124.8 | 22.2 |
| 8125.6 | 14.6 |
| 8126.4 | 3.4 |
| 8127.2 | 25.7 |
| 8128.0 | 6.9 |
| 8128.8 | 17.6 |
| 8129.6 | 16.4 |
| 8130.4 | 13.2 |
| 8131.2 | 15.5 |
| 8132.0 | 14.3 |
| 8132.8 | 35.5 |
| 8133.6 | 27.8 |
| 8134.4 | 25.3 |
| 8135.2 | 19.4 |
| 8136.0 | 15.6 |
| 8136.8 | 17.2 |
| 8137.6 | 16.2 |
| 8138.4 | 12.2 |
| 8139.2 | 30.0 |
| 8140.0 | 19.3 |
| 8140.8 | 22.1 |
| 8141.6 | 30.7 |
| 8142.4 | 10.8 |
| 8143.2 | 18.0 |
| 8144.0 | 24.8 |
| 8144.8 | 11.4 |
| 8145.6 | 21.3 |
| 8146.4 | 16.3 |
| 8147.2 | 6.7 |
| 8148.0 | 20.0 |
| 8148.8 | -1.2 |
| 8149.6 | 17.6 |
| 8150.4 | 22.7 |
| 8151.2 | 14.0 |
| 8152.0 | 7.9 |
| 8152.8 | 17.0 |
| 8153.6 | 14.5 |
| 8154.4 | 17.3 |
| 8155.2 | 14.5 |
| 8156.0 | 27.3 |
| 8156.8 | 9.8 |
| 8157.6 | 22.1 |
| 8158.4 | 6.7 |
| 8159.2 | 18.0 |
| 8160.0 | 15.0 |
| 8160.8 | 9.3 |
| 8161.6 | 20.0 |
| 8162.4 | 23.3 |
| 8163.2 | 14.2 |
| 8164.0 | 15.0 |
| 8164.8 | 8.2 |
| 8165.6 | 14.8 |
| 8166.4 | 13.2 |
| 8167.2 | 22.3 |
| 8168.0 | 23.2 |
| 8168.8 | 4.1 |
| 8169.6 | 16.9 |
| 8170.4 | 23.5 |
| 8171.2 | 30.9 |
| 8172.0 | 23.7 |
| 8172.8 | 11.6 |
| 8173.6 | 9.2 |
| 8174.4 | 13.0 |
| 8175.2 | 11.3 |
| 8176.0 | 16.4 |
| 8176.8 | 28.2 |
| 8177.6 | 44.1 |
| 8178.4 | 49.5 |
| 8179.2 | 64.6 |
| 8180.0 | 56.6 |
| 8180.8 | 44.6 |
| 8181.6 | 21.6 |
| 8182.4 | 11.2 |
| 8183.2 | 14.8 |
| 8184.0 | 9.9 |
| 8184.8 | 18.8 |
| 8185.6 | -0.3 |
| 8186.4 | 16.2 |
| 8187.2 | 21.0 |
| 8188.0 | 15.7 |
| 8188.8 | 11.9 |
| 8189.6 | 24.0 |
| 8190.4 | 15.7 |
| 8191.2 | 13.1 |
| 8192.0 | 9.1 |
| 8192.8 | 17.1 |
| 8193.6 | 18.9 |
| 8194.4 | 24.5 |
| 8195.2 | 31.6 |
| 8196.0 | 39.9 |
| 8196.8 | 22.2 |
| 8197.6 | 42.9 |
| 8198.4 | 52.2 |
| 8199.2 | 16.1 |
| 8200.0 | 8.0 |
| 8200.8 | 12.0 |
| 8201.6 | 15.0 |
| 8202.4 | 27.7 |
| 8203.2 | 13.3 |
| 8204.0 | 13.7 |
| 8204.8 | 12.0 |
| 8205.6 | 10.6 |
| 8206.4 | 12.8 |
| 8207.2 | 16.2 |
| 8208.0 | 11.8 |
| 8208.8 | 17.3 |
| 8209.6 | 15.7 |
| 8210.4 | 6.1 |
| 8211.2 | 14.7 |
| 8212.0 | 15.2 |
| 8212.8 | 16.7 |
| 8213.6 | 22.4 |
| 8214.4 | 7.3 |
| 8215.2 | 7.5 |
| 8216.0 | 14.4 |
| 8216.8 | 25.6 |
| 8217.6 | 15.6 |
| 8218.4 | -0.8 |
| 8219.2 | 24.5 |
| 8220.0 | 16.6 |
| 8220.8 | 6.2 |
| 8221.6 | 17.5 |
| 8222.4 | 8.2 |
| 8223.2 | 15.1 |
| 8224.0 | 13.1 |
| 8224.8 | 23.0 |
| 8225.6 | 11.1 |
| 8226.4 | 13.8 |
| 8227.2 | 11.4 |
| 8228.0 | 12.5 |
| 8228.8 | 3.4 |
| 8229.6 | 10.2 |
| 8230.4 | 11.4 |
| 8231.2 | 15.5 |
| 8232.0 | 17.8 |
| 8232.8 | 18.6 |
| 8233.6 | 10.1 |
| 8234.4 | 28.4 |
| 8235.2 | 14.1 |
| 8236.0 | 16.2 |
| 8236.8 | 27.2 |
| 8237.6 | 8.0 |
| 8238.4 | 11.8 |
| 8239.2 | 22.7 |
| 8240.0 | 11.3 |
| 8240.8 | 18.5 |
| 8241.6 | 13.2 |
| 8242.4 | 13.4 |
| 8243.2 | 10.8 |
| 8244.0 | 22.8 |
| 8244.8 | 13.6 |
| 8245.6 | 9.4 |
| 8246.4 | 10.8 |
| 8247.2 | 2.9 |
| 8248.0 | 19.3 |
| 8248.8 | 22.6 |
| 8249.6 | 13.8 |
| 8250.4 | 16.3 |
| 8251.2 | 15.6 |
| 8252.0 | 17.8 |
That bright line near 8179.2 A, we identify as [S II] 6716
